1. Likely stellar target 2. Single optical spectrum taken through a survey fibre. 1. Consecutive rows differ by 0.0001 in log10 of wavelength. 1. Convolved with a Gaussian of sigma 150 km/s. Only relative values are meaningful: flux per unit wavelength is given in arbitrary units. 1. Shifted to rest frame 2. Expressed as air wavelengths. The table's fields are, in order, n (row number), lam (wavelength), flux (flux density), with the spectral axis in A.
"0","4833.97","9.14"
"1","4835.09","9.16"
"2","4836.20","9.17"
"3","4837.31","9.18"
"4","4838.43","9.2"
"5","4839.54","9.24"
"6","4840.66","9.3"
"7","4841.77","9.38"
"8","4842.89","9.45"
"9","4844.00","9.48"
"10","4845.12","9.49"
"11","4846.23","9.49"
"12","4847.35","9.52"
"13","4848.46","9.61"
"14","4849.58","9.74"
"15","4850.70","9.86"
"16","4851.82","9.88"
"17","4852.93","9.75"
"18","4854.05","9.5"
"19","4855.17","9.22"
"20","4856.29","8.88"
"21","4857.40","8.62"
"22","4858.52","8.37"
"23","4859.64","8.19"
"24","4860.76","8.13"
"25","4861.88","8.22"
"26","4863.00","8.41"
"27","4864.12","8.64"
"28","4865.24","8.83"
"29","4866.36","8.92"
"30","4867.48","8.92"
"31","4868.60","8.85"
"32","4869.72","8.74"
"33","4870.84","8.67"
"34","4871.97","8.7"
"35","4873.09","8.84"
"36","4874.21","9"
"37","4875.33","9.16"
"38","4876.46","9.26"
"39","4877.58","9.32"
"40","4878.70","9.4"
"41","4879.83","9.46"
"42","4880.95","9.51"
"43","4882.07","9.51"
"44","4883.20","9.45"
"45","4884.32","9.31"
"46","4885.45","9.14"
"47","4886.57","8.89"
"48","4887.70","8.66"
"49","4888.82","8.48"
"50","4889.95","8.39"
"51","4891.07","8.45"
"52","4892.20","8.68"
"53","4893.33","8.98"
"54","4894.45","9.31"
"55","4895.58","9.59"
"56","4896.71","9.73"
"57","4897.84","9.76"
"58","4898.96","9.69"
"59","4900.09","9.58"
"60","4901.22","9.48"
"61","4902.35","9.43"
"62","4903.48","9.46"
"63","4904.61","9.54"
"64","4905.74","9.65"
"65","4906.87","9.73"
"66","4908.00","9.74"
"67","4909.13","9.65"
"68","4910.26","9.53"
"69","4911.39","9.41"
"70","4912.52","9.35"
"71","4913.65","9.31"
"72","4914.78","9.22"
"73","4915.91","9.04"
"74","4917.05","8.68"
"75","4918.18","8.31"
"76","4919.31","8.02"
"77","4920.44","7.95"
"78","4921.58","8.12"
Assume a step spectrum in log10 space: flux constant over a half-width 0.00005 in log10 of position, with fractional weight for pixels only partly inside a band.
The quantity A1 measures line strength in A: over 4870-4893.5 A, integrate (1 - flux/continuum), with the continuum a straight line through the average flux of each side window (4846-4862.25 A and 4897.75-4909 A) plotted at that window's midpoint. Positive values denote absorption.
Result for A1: 1.0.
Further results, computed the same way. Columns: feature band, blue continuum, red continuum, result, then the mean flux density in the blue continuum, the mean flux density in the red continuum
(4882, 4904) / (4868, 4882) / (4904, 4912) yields 0.4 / 9.09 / 9.61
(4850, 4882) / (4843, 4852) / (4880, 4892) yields 1.1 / 9.61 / 8.99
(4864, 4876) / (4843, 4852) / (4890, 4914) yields 0.9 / 9.61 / 9.41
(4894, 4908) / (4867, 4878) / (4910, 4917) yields -0.7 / 8.94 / 9.25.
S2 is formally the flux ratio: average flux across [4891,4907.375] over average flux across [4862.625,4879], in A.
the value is 1.06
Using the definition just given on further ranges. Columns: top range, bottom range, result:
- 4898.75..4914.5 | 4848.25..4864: 1.06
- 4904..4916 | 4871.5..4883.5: 1.03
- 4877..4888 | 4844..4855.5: 0.97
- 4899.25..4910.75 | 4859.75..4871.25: 1.11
